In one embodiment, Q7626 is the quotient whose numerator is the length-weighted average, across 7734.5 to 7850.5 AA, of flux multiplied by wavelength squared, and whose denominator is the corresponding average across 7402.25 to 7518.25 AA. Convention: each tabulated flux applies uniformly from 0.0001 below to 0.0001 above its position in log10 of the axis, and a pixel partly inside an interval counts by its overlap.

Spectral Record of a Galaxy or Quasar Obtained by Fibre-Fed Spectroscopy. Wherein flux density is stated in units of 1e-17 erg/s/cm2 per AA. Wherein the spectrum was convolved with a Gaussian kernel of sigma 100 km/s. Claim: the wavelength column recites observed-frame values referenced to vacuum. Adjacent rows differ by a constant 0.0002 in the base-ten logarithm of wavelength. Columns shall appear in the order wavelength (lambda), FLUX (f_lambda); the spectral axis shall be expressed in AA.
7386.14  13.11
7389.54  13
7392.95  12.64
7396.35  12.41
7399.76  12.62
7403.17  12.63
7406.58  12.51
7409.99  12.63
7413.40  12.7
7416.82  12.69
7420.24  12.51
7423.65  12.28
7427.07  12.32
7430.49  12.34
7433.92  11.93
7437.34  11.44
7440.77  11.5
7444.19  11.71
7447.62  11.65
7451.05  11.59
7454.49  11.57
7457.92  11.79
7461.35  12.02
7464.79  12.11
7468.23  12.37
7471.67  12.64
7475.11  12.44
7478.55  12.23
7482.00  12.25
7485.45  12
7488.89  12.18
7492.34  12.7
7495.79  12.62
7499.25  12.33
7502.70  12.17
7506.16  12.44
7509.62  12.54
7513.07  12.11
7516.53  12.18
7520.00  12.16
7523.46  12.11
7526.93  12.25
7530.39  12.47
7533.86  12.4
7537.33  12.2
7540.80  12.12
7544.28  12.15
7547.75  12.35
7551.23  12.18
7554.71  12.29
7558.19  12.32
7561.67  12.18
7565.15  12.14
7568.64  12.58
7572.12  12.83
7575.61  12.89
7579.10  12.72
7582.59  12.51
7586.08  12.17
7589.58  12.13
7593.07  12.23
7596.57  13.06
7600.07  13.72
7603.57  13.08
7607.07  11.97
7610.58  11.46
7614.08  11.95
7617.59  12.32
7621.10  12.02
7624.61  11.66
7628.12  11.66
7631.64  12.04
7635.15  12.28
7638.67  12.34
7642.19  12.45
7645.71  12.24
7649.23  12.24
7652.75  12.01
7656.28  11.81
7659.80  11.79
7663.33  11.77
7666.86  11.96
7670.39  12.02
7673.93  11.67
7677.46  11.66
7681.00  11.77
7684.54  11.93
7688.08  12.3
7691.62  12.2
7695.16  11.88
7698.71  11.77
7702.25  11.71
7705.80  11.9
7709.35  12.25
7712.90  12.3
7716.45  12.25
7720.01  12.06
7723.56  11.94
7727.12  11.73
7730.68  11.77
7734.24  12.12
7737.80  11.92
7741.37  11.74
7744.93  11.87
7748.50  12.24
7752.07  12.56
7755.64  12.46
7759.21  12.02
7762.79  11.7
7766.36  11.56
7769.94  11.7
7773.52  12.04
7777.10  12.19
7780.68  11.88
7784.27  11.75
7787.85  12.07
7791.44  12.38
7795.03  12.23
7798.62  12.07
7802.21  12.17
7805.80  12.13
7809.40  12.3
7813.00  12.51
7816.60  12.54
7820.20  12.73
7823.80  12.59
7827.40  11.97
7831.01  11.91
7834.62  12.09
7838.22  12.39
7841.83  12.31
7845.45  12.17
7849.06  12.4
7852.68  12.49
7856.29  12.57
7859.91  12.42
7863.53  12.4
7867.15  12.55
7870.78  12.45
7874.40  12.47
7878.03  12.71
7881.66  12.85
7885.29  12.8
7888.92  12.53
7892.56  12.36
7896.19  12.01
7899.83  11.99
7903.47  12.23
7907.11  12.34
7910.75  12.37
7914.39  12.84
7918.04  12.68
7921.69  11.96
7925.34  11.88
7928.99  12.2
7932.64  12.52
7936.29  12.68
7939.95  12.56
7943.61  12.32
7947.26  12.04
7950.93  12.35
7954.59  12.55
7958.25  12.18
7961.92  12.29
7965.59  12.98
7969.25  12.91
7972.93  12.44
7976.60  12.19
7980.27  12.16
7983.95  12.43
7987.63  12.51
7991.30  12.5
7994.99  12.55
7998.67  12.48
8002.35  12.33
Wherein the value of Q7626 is 1.1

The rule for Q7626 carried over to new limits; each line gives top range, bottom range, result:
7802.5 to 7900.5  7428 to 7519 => 1.13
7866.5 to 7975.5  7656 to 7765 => 1.10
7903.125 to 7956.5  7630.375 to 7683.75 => 1.11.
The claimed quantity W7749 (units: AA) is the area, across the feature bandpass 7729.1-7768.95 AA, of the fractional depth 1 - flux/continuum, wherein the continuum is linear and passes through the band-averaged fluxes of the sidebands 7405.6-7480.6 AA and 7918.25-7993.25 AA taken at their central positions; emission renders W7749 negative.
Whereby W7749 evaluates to 1.0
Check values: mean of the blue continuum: 12.1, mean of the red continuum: 12.4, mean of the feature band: 12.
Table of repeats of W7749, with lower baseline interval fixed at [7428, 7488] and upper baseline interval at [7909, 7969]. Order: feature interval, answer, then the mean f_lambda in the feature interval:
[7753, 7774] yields 0.6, 11.9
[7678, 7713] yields 0.6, 12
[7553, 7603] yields -2.0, 12.6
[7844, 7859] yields -0.1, 12.4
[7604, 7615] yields 0.2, 11.9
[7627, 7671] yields 0.4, 12.1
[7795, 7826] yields -0.2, 12.4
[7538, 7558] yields -0.3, 12.2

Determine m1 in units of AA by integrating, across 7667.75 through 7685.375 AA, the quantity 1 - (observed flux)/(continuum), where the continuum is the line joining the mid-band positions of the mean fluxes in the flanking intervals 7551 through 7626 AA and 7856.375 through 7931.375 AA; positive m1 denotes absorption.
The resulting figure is 0.8 AA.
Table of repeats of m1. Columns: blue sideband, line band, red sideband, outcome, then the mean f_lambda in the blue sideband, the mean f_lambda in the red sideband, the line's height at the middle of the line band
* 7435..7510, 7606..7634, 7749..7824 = 0.5 AA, 12.1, 12.2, 12.1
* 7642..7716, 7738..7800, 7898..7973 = 0.5 AA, 12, 12.4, 12.1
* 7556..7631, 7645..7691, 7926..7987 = 1.6 AA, 12.4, 12.4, 12.4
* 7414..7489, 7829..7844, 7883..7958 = 0.2 AA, 12.1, 12.4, 12.3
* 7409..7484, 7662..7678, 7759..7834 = 0.4 AA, 12.1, 12.1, 12.1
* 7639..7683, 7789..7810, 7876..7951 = 0.0 AA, 12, 12.4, 12.2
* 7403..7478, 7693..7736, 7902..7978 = 1.1 AA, 12.1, 12.4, 12.3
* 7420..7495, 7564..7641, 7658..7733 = -2.3 AA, 12.1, 11.9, 12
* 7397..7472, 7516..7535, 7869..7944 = -0.1 AA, 12.2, 12.4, 12.2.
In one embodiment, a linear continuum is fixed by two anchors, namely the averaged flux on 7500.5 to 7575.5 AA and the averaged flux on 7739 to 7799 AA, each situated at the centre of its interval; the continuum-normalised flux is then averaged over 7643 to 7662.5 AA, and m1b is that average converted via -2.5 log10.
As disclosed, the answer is 0.01 mag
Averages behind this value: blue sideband 12.3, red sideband 12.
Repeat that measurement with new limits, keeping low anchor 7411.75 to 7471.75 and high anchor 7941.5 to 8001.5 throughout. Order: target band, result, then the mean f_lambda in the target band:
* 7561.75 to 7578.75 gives -0.039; 12.6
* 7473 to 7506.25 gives -0.022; 12.3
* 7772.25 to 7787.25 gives 0.029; 12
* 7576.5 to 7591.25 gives -0.023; 12.4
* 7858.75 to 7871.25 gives -0.009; 12.5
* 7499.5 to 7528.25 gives -0.013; 12.2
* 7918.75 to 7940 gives 0.009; 12.3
